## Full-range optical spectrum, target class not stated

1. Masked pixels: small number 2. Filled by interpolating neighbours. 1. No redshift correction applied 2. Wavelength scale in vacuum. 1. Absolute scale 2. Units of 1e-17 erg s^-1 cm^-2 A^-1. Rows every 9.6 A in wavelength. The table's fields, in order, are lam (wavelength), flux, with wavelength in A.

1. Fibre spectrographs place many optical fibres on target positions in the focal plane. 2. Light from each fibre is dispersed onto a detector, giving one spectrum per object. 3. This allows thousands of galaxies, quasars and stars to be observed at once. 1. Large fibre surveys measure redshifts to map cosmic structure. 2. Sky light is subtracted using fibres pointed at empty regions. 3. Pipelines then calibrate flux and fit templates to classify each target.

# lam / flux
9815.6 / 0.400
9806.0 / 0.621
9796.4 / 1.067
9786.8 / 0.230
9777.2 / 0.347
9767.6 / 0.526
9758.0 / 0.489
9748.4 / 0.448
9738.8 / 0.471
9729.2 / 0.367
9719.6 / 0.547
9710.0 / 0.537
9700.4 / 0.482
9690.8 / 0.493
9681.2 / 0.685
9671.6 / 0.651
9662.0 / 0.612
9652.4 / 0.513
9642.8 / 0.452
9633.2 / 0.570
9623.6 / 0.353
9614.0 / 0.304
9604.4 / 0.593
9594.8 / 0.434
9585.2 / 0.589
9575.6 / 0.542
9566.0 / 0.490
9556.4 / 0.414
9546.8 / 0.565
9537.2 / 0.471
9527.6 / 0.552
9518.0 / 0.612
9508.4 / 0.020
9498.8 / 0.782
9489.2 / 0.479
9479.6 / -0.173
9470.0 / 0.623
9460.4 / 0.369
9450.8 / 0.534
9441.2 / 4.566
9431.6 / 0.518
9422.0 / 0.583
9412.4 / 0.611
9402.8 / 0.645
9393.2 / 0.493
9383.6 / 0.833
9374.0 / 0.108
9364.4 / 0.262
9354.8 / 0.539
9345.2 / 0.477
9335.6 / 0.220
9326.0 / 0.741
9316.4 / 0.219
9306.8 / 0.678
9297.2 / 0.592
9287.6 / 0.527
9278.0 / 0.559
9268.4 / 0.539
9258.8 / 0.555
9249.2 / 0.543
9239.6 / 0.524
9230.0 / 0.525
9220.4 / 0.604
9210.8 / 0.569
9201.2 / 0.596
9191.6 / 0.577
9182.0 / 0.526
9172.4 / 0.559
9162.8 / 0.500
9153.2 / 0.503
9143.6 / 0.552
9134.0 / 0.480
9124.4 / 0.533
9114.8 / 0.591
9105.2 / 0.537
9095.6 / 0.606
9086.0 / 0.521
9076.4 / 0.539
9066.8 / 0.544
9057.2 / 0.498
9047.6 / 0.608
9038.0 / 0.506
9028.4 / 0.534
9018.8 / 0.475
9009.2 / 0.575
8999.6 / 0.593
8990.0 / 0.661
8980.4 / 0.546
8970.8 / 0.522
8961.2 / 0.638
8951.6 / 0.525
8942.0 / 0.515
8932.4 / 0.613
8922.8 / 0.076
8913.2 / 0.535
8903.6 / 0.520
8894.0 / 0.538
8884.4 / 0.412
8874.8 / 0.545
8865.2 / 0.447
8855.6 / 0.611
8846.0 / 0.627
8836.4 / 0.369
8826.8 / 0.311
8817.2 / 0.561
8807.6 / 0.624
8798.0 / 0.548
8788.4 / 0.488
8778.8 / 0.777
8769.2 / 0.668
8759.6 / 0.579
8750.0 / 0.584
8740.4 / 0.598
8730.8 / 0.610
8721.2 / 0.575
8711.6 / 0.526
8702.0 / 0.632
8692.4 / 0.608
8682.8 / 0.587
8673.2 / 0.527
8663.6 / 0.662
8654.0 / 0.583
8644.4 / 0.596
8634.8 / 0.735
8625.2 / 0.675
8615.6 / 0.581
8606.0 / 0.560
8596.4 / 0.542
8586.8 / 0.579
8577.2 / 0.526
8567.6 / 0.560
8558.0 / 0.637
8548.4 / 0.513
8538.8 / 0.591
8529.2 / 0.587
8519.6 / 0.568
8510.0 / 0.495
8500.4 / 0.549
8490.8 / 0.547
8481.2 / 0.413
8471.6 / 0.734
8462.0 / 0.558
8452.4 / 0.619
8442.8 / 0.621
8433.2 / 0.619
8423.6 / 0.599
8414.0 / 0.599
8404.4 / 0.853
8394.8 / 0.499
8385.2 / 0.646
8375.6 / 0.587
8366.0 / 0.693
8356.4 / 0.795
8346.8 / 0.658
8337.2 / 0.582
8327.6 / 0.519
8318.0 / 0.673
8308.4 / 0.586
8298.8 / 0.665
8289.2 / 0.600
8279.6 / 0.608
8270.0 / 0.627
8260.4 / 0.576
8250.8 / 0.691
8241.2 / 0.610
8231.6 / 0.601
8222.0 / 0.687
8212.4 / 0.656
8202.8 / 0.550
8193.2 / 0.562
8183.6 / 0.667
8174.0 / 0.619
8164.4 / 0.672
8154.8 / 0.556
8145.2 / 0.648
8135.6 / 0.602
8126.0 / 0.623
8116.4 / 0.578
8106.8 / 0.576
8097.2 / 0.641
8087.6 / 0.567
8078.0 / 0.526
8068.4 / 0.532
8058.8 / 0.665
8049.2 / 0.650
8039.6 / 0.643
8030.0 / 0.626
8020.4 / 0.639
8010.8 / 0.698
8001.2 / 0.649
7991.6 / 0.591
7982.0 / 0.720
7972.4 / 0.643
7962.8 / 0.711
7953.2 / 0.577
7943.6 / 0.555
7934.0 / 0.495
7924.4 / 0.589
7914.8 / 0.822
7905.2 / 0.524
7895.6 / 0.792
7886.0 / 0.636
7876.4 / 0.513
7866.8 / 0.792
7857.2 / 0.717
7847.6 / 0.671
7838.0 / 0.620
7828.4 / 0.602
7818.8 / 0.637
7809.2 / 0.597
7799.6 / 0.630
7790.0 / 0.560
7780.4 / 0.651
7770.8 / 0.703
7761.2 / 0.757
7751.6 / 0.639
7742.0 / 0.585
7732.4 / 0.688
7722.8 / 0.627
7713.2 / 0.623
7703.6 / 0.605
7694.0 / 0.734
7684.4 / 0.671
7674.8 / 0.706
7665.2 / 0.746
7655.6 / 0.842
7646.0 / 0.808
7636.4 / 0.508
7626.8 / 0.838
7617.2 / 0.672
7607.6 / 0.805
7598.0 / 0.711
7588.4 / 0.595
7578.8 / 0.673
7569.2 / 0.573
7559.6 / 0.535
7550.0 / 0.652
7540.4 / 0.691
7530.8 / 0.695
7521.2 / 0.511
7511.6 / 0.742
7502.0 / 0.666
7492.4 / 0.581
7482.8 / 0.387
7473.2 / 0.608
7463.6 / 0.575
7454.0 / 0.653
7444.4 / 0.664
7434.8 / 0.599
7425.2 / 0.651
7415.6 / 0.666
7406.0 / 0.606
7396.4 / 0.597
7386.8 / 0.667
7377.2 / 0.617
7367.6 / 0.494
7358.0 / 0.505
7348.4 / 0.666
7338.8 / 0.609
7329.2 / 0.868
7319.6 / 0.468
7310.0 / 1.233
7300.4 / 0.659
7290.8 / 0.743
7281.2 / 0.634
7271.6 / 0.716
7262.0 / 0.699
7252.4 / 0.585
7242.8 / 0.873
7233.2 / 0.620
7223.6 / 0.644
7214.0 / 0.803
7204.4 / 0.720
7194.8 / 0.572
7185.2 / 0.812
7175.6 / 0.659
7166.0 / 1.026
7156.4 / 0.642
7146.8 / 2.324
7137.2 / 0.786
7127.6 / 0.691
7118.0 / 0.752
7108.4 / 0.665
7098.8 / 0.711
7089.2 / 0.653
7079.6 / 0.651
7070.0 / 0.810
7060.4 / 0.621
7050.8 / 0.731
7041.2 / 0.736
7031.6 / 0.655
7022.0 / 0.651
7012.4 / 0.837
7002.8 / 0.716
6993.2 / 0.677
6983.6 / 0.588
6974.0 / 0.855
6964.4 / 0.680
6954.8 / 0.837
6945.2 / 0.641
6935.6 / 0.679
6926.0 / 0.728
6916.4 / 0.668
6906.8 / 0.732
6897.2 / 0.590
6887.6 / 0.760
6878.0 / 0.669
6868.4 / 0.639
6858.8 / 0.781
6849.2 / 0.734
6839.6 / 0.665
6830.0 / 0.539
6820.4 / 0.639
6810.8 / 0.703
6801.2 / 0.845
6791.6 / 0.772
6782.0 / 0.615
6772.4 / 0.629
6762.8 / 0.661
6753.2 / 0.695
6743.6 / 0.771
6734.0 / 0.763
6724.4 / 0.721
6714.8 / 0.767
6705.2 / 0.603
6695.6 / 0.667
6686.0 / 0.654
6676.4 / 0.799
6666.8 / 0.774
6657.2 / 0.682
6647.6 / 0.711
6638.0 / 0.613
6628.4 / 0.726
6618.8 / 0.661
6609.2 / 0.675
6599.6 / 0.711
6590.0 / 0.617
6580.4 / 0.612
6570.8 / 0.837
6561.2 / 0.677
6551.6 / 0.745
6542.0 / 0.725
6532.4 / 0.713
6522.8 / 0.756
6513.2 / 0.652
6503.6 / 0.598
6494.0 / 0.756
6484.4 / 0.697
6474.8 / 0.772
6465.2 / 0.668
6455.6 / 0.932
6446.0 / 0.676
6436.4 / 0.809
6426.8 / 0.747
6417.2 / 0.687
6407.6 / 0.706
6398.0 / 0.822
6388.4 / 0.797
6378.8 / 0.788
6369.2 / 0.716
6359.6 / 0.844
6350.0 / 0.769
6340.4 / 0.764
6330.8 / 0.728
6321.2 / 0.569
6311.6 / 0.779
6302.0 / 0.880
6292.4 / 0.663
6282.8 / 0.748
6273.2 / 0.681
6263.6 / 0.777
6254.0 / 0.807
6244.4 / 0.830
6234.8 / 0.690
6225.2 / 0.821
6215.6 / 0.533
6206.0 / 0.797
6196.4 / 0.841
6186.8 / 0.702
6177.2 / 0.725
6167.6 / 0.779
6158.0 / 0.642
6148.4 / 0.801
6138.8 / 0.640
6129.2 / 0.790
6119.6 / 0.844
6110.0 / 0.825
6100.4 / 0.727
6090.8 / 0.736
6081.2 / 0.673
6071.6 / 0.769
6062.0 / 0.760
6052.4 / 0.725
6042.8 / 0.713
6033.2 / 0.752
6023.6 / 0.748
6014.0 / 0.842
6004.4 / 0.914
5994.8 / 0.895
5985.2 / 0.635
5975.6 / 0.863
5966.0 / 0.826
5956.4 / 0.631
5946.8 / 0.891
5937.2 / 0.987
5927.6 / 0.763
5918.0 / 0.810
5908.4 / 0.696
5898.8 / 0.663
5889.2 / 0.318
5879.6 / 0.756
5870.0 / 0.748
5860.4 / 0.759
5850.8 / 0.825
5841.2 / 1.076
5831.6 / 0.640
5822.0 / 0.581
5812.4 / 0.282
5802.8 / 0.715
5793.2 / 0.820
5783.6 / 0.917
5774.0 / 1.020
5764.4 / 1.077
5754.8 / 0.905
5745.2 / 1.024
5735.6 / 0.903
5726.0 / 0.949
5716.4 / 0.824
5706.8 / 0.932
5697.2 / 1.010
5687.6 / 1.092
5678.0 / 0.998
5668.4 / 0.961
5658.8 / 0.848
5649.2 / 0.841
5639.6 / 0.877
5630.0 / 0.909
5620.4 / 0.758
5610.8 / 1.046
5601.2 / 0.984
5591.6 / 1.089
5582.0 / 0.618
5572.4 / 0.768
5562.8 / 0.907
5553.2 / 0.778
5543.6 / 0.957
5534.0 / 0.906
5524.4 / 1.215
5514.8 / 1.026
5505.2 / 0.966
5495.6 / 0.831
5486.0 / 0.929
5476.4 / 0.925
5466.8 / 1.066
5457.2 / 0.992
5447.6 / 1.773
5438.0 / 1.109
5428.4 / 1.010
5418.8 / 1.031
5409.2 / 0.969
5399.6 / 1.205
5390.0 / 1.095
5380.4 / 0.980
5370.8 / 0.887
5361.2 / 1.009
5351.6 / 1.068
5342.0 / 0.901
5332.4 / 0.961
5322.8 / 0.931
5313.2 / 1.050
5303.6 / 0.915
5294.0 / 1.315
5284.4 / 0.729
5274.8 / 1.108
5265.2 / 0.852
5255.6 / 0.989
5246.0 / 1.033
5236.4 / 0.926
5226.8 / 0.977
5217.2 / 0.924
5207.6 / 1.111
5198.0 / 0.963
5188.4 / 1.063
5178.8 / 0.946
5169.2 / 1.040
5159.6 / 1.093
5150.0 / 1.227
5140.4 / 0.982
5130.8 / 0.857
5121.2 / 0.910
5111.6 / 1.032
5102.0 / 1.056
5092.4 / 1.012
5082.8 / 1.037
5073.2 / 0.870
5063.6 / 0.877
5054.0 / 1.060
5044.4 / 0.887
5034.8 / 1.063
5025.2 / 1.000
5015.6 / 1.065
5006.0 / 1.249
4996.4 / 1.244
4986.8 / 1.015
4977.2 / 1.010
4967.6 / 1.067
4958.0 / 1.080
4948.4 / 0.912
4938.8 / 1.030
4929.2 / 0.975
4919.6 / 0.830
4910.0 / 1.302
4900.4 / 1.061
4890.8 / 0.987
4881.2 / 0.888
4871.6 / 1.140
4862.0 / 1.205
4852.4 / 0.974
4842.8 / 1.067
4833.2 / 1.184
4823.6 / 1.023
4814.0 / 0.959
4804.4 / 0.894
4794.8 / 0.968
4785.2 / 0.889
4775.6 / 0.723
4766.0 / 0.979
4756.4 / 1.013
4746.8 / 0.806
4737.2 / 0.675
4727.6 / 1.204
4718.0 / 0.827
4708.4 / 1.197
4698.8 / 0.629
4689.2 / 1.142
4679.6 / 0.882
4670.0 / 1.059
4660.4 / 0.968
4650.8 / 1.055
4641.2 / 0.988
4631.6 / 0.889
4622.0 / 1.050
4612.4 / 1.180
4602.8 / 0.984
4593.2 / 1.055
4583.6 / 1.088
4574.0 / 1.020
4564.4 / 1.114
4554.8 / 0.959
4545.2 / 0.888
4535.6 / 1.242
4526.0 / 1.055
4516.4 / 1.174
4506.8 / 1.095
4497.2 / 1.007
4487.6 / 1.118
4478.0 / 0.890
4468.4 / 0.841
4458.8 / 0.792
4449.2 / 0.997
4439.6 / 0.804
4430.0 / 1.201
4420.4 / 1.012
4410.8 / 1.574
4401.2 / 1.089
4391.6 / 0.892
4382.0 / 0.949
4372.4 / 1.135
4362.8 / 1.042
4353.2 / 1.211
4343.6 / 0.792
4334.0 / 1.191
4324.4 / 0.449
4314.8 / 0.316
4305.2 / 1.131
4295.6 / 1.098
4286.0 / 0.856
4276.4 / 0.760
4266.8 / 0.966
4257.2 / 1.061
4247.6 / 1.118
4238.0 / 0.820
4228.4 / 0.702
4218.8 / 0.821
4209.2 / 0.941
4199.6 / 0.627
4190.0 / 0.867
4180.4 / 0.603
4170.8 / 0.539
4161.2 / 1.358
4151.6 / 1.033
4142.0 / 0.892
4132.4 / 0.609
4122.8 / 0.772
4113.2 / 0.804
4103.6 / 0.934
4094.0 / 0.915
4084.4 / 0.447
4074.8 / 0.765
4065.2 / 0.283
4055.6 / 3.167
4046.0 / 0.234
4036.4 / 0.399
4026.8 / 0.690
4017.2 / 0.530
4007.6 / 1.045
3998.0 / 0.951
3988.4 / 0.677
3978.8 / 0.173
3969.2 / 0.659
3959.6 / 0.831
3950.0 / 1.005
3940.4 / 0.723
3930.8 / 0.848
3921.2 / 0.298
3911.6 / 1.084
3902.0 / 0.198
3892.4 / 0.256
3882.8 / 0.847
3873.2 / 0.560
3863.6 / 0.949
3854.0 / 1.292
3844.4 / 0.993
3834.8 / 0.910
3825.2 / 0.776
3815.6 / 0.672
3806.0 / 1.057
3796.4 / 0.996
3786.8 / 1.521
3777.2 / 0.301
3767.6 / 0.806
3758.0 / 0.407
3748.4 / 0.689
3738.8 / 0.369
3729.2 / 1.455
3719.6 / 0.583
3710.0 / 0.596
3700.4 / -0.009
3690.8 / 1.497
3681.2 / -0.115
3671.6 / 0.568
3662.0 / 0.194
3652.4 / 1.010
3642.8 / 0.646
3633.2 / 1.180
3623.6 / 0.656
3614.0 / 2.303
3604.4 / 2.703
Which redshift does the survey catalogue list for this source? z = 0.09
